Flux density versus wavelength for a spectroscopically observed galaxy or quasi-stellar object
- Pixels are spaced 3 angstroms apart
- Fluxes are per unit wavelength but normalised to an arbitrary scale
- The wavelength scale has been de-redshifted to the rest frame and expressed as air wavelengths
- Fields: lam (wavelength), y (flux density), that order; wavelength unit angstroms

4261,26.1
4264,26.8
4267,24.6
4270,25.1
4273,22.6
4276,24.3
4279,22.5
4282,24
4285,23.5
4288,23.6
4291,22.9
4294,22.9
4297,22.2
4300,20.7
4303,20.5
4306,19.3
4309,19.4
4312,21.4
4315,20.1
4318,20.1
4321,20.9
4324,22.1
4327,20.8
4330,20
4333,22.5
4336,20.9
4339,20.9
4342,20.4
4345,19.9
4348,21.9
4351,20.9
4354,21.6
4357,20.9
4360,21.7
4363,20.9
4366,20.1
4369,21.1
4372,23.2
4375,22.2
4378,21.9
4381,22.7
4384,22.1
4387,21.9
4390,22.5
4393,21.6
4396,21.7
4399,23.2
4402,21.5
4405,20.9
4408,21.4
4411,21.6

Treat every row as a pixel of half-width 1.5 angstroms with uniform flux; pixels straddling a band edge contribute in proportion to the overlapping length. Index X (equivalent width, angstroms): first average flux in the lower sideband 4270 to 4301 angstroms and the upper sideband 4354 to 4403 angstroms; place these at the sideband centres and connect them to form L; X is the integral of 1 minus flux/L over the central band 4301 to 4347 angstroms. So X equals 3.9 angstroms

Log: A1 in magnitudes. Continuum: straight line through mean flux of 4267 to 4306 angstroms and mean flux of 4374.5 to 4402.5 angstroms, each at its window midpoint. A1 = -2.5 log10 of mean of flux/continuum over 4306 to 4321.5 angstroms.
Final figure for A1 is 0.12 mag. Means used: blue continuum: 22.8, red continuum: 22.2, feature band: 20.2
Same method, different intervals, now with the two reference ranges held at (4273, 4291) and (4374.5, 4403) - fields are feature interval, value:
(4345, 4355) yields 0.07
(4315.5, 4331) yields 0.11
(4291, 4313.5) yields 0.11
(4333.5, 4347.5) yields 0.10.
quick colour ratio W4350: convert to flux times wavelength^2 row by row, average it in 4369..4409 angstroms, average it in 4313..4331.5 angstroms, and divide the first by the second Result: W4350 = 1.10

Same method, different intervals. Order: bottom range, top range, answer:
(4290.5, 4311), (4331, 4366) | 1.02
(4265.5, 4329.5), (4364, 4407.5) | 1.03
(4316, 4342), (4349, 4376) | 1.04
